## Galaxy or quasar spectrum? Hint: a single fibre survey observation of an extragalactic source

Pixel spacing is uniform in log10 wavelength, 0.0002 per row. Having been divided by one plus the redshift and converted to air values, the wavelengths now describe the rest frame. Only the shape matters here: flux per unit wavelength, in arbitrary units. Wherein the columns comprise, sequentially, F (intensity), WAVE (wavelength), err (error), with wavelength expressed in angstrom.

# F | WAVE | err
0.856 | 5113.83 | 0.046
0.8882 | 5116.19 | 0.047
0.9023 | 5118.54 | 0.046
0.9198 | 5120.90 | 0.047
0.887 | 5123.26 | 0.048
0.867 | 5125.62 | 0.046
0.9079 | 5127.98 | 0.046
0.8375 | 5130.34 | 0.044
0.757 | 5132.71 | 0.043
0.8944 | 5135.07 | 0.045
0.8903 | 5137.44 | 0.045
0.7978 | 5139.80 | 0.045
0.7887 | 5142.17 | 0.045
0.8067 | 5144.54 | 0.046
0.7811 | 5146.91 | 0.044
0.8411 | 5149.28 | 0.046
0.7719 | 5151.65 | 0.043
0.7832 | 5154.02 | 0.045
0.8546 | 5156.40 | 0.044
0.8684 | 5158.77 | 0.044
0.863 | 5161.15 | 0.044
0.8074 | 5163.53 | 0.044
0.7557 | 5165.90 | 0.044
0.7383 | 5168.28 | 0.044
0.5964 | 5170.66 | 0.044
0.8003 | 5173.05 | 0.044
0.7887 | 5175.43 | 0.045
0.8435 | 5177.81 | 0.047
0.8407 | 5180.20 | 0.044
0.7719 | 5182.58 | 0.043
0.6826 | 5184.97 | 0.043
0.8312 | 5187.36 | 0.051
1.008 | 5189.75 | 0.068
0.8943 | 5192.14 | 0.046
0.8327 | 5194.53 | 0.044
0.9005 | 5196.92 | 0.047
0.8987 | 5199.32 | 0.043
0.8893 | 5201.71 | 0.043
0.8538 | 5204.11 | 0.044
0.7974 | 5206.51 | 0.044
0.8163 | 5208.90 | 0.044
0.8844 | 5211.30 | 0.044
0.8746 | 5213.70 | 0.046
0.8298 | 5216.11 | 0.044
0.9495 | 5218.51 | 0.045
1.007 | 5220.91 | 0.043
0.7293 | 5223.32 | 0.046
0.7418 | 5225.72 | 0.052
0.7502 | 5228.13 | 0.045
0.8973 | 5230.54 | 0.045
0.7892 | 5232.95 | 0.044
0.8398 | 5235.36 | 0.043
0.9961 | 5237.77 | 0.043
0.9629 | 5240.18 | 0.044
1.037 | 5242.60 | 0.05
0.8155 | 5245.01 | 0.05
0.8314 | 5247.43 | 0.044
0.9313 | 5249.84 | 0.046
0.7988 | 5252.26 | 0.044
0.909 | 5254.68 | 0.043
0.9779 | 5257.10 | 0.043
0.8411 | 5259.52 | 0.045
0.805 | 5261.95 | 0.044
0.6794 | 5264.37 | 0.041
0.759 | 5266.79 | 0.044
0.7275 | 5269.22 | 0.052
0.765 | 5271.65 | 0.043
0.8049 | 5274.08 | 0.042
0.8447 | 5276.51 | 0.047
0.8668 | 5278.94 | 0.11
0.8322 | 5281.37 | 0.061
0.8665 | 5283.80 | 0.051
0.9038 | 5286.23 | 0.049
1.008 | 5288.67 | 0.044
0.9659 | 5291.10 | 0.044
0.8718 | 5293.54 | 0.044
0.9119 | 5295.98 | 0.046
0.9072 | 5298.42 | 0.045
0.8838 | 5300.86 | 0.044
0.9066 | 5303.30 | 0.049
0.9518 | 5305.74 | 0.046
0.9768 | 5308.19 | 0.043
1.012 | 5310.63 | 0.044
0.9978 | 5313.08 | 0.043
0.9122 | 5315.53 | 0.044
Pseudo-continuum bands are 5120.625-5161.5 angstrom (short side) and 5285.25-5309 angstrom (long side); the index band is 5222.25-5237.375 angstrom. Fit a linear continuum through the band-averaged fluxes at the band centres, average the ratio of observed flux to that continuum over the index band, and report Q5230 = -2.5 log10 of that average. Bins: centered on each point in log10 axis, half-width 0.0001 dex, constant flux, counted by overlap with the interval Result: 0.11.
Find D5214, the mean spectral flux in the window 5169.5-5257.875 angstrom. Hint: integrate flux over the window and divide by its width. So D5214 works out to 0.854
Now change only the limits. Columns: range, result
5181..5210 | 0.848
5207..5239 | 0.853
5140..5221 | 0.828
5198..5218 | 0.859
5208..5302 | 0.862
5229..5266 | 0.872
